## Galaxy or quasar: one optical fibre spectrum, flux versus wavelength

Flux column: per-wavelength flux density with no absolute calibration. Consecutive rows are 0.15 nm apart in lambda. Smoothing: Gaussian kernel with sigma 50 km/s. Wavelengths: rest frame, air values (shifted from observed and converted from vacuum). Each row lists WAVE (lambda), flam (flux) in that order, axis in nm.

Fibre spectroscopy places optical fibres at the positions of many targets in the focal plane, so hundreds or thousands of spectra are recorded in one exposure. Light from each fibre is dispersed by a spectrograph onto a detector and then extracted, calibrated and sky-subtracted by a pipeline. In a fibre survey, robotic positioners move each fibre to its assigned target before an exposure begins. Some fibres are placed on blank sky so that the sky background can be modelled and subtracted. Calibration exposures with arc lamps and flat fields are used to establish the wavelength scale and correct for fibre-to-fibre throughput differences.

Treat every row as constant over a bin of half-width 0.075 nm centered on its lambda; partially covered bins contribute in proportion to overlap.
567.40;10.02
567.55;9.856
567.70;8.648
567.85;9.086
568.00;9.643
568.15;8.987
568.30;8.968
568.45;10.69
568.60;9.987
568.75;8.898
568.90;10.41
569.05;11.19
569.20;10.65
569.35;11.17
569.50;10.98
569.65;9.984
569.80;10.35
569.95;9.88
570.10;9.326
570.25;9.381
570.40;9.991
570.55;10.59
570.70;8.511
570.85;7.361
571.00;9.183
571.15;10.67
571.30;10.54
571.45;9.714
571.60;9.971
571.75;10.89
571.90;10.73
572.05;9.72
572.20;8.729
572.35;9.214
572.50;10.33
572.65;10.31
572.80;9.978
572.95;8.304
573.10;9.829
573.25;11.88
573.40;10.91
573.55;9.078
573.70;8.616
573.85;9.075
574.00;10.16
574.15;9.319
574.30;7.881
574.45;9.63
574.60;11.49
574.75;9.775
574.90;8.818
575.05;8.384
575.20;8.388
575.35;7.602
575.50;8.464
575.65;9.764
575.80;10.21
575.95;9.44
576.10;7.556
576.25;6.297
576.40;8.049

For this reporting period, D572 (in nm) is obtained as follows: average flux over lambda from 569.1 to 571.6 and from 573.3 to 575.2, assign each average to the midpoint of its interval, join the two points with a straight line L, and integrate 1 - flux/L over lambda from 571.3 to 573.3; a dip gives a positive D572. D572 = -0.063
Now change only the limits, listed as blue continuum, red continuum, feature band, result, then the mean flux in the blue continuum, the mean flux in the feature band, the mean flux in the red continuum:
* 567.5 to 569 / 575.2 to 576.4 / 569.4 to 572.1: -0.21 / 9.54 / 9.89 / 8.44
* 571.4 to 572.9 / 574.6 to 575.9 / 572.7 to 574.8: -0.05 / 9.94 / 9.72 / 9.08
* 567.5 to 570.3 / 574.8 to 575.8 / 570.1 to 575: -0.25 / 9.9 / 9.69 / 8.72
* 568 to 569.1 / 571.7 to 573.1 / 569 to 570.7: -0.07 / 9.83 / 10.2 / 9.78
